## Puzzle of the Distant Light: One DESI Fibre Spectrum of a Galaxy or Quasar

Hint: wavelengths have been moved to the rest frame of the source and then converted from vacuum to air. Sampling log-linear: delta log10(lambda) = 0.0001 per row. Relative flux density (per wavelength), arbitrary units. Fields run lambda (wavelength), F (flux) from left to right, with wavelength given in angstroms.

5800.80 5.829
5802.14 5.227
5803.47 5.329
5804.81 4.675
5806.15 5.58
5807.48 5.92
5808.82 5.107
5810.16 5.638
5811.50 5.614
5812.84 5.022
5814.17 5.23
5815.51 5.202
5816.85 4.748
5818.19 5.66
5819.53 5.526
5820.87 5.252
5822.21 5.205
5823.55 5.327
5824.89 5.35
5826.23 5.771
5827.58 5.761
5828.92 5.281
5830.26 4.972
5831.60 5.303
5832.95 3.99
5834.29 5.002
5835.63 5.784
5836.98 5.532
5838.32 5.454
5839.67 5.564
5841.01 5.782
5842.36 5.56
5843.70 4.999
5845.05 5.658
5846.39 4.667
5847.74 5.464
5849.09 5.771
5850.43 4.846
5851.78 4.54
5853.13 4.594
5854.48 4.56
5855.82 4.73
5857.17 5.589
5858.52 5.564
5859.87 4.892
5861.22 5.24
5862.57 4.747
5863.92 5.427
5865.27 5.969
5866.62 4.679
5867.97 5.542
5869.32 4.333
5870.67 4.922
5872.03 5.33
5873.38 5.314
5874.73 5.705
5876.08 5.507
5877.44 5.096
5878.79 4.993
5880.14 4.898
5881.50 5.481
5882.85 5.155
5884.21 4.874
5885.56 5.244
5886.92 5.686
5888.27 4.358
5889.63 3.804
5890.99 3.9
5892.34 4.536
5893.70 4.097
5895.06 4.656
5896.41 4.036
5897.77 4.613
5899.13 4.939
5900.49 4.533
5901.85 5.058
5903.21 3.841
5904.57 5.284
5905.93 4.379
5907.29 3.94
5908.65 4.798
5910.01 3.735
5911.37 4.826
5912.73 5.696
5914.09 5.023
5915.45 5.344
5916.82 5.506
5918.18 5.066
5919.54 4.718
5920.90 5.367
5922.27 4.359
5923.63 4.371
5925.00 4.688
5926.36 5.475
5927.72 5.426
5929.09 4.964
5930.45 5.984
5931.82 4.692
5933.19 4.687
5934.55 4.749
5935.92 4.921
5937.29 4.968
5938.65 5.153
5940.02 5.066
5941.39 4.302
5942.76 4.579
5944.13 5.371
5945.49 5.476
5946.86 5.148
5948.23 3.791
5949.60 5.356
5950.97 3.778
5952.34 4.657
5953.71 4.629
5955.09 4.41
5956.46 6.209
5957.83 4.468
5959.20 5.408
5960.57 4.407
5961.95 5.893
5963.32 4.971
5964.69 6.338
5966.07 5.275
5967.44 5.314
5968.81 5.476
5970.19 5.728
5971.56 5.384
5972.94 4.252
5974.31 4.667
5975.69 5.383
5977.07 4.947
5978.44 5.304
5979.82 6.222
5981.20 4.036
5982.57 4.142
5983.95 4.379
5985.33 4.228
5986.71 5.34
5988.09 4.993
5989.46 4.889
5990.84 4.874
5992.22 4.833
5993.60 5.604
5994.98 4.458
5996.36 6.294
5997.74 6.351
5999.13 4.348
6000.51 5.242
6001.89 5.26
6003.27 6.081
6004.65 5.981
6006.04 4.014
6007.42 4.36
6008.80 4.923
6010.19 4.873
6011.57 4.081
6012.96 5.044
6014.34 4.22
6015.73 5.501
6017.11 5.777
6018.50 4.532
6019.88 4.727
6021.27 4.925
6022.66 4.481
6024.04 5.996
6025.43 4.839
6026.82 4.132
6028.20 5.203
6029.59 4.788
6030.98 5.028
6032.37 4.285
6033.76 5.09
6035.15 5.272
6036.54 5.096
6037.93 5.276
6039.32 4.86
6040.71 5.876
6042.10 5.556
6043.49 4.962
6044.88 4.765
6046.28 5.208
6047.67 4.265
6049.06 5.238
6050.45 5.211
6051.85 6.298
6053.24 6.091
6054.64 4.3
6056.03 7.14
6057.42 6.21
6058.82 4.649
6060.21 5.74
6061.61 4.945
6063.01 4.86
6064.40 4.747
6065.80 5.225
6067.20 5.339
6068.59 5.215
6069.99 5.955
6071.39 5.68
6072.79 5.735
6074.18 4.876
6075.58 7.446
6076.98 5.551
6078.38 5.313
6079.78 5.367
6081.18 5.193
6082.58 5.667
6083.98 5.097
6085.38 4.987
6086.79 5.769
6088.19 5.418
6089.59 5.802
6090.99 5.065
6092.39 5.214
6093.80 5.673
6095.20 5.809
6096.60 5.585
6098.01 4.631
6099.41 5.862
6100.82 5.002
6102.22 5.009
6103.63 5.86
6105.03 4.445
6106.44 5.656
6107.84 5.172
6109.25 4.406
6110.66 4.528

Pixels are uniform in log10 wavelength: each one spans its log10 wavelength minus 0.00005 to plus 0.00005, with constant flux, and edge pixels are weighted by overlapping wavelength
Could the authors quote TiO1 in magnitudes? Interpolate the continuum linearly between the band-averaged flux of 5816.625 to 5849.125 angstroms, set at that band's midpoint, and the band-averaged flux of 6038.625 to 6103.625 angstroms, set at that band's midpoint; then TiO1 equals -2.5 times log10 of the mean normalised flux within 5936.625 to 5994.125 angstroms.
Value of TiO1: 0.08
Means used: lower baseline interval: 5.33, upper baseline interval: 5.4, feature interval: 4.99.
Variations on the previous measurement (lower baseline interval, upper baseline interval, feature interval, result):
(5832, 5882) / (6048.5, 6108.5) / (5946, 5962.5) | 0.10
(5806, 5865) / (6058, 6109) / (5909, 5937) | 0.07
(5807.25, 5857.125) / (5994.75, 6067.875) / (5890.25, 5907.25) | 0.17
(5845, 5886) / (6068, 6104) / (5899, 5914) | 0.12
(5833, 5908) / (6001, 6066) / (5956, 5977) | -0.04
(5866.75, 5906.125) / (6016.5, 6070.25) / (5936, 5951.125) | 0.02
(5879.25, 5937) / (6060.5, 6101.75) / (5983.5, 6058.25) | 0.02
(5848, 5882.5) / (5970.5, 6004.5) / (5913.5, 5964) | 0.03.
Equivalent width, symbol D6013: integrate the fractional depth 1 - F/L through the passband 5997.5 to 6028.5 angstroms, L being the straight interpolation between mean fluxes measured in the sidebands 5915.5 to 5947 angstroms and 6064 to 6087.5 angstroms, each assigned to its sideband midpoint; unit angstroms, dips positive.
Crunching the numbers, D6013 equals 1.8 angstroms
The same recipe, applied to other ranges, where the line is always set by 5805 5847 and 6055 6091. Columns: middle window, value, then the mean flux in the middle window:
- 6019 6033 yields 1.6 angstroms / 4.84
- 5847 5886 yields 1.6 angstroms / 5.14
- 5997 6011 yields 0.8 angstroms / 5.14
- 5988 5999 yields 0.4 angstroms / 5.26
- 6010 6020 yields 1.1 angstroms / 4.85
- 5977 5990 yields 1.4 angstroms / 4.85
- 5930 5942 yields 1.1 angstroms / 4.93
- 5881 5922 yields 4.9 angstroms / 4.74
